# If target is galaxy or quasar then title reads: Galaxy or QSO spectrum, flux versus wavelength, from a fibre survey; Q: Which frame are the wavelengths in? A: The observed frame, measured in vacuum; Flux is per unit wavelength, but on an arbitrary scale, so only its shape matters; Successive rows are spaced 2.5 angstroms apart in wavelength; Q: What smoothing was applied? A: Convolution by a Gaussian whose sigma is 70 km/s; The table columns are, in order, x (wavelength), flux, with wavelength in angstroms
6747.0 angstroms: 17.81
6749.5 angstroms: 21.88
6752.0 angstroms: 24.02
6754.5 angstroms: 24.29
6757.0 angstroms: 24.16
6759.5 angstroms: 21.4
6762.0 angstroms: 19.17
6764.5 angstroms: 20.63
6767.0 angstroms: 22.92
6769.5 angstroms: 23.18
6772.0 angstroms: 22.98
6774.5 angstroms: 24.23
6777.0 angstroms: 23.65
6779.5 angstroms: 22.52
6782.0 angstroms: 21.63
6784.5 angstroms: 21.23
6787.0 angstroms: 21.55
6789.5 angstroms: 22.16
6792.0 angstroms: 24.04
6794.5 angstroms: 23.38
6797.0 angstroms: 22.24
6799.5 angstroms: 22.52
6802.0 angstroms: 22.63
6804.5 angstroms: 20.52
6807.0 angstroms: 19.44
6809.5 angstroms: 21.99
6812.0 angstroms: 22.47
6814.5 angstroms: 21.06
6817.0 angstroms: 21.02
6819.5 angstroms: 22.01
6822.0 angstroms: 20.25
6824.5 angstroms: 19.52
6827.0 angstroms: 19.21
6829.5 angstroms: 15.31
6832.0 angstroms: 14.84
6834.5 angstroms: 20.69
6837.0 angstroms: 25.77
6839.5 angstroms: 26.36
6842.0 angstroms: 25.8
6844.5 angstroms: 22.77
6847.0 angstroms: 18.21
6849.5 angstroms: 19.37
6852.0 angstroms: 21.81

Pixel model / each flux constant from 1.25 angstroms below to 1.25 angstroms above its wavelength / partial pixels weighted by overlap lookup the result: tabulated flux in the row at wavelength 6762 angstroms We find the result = 19.17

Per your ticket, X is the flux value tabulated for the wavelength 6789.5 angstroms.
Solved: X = 22.16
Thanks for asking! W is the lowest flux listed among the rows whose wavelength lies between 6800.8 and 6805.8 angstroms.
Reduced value 20.52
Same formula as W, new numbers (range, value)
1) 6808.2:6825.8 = 19.52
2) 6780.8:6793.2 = 21.23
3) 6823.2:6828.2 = 19.21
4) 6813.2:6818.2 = 21.02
